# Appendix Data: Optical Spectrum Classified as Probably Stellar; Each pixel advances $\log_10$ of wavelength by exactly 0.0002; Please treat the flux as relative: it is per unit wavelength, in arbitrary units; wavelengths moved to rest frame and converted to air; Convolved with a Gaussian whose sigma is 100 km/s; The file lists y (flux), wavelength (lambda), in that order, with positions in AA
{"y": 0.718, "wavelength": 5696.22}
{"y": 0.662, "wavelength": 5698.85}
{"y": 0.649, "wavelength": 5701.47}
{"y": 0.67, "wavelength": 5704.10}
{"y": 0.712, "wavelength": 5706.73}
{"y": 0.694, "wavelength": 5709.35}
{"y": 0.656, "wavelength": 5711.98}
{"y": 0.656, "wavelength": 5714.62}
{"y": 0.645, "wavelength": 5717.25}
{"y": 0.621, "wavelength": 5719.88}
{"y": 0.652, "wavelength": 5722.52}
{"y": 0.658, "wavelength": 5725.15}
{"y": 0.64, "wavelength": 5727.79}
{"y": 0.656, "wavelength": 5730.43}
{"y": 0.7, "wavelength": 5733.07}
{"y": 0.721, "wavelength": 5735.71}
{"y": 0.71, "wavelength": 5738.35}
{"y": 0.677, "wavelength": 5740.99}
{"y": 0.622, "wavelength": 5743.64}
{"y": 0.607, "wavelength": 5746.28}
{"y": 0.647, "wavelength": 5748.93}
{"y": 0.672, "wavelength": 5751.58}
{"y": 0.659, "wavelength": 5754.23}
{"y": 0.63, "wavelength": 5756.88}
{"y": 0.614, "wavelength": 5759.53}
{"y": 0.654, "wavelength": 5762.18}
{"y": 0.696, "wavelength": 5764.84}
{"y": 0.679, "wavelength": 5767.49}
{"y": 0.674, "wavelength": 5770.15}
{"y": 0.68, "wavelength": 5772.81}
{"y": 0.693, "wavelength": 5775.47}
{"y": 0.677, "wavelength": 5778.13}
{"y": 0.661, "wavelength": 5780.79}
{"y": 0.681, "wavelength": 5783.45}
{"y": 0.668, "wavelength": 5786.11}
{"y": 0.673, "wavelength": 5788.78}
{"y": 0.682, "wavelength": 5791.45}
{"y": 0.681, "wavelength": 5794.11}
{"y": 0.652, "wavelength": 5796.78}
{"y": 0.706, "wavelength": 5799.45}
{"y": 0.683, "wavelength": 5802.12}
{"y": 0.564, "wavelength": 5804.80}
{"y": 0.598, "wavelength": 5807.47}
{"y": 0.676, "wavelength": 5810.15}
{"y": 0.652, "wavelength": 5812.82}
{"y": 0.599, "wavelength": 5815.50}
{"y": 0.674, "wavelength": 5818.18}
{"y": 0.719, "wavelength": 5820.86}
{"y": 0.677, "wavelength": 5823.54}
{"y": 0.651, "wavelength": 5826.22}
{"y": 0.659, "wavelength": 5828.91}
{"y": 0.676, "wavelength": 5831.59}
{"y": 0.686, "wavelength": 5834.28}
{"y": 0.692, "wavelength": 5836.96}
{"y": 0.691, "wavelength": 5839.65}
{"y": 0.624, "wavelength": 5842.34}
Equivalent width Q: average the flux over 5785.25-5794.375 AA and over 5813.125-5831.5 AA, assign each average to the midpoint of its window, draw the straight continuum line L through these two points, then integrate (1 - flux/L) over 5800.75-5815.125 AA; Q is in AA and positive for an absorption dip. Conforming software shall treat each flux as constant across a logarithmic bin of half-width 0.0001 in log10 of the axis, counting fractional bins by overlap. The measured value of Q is 0.8 AA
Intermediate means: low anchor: 0.676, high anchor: 0.663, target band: 0.632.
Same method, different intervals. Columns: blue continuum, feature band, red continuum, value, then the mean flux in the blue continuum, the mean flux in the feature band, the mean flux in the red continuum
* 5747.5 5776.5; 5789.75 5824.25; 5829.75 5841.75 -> 0.8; 0.663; 0.659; 0.682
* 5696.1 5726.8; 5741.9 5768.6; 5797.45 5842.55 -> 0.6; 0.664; 0.648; 0.661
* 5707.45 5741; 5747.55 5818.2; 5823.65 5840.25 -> 1.3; 0.669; 0.66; 0.675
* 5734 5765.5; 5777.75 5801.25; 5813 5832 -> -0.5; 0.659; 0.676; 0.664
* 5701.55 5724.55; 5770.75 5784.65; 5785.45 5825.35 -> -0.4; 0.662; 0.678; 0.66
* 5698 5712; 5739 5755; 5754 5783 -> 0.5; 0.676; 0.649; 0.666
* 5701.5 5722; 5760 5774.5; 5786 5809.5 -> -0.3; 0.663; 0.673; 0.656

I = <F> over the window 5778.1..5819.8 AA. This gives 0.658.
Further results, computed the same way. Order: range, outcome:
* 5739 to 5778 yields 0.659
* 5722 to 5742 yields 0.678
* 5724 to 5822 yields 0.663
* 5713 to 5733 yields 0.65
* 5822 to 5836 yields 0.671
